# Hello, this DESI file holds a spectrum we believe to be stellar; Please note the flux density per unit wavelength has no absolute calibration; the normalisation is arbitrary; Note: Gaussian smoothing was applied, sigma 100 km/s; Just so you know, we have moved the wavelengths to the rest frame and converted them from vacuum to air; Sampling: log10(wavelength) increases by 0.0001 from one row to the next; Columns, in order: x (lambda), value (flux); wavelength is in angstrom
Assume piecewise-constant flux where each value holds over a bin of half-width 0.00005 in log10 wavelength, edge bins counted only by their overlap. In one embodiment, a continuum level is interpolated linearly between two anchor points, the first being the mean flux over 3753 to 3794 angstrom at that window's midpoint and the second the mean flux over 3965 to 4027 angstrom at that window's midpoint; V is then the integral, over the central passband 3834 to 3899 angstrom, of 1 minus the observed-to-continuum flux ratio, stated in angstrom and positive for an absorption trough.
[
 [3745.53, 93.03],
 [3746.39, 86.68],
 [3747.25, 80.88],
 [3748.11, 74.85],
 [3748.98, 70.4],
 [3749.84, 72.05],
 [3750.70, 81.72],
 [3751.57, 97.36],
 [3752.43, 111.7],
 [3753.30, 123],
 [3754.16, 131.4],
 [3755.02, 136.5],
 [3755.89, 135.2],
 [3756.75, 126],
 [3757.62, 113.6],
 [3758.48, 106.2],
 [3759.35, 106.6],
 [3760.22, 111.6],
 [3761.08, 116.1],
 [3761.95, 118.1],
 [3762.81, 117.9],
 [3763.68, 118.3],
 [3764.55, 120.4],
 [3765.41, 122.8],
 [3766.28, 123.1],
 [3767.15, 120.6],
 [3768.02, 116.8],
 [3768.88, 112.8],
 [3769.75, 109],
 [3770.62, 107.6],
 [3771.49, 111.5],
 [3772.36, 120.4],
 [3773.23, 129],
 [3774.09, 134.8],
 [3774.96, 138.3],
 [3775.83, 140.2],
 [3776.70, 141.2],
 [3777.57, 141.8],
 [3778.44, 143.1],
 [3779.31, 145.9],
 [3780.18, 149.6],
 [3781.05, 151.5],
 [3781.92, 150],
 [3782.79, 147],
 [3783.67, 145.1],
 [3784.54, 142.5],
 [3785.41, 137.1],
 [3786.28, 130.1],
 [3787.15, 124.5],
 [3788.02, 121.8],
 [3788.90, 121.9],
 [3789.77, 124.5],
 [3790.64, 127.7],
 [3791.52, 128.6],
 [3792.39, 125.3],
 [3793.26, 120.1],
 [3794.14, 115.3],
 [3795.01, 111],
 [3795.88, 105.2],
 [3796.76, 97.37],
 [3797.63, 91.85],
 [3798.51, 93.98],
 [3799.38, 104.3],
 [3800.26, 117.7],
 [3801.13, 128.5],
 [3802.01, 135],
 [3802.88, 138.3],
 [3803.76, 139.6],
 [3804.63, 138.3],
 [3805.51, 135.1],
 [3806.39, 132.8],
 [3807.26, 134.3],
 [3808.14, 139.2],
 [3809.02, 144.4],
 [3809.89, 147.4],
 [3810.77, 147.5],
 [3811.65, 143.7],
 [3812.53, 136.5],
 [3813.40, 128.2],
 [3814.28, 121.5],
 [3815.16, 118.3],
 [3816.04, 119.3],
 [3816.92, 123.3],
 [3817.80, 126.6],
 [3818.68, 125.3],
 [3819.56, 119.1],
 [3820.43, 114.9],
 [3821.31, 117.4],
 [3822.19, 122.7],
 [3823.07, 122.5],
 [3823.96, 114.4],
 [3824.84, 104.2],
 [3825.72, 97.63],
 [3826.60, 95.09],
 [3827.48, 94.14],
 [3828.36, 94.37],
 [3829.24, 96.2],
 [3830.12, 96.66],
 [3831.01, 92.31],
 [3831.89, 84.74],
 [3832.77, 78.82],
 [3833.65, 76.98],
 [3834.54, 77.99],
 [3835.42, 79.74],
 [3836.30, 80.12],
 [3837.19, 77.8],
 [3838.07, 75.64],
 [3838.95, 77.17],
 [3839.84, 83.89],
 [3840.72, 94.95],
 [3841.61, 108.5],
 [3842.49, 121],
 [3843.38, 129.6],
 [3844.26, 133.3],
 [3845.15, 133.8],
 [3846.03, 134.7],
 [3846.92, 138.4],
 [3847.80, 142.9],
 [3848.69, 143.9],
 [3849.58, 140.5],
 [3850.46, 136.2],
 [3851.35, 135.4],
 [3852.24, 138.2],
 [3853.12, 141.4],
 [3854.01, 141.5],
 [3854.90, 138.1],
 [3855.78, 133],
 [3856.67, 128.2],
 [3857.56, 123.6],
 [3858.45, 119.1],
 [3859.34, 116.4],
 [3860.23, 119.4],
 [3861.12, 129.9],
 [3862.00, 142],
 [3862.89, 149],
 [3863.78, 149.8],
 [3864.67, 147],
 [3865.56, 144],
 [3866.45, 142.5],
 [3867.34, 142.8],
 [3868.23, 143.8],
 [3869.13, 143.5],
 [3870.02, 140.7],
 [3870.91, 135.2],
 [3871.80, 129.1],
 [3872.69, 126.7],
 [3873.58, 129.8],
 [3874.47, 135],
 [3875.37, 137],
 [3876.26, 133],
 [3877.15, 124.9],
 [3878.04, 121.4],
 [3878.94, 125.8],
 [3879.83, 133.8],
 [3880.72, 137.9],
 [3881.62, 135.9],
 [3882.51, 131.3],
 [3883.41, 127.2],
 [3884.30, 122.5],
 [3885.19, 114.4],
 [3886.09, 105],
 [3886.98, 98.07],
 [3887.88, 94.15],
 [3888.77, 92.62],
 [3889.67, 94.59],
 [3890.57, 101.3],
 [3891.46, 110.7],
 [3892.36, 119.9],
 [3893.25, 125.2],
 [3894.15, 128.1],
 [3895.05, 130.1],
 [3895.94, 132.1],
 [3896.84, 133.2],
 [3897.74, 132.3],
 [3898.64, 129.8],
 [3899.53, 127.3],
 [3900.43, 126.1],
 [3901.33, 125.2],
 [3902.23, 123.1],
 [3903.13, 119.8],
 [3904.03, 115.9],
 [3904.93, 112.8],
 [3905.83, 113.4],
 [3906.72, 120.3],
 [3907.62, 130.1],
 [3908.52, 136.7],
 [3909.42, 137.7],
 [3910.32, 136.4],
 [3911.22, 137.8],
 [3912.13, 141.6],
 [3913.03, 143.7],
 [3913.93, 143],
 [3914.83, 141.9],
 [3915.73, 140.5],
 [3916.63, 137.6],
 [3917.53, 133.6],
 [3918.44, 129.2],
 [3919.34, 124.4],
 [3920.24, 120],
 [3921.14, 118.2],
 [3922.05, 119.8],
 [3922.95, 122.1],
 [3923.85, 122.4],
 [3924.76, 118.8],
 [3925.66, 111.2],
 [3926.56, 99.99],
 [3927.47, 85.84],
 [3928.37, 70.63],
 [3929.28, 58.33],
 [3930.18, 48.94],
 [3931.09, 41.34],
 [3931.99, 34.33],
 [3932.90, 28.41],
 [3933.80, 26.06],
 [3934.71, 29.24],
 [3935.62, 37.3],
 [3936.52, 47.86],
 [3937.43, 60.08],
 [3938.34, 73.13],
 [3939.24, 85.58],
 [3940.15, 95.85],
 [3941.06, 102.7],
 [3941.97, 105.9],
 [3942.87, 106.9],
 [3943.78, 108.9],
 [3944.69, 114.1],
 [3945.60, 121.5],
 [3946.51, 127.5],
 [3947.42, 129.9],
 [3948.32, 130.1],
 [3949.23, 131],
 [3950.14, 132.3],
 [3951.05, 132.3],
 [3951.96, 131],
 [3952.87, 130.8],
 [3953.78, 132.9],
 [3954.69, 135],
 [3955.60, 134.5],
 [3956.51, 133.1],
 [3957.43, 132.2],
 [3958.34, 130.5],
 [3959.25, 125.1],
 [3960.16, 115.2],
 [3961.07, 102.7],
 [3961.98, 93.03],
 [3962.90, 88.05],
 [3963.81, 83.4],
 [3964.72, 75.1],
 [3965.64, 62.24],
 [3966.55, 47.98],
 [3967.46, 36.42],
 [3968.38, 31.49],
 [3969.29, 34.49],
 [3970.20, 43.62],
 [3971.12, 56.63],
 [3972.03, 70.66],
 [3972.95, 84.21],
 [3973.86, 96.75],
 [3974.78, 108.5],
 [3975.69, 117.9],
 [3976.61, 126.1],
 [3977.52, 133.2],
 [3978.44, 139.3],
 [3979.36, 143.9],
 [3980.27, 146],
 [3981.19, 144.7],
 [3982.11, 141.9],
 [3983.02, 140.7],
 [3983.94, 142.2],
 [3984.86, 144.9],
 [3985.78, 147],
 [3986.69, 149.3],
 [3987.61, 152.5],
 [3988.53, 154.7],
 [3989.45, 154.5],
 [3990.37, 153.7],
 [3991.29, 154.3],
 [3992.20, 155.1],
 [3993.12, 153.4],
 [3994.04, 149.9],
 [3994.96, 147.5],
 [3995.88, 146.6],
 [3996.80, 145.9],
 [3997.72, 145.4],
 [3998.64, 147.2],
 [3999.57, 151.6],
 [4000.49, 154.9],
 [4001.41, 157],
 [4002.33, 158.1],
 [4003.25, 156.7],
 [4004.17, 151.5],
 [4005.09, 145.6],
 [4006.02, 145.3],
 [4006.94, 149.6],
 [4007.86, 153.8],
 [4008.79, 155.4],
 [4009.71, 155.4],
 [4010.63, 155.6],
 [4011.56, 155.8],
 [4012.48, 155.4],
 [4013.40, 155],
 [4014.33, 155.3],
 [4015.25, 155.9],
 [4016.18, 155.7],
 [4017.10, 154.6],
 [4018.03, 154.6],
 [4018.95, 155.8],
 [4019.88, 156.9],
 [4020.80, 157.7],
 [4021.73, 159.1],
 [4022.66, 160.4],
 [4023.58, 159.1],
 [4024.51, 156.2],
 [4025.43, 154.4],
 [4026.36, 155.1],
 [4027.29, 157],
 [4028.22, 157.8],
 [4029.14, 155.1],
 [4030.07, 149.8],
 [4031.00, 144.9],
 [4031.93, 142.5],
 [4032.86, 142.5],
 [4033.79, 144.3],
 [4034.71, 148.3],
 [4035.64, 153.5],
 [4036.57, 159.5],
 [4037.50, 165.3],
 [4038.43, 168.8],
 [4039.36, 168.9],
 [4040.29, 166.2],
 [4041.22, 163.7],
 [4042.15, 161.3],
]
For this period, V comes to 3.5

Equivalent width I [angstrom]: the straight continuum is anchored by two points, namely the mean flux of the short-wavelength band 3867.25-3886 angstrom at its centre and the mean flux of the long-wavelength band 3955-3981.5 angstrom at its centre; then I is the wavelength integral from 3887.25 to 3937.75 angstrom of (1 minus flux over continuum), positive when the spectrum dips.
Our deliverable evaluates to 4.8 angstrom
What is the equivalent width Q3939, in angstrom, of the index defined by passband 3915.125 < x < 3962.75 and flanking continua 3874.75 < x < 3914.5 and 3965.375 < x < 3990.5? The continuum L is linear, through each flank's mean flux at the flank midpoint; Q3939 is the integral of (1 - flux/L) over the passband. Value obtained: 5.61 angstrom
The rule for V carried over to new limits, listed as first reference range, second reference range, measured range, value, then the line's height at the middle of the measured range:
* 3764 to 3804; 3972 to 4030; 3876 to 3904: 3.18 angstrom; 137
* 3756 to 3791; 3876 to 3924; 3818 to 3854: 4.62 angstrom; 126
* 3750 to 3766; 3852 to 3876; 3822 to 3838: 4.51 angstrom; 129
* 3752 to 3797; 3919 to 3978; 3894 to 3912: -4.46 angstrom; 102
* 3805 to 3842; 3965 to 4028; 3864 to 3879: -2.44 angstrom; 117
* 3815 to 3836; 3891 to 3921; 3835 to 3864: -2.81 angstrom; 111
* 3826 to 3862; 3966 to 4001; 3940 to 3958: -0.47 angstrom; 121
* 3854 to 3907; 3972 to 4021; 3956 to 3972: 6.67 angstrom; 140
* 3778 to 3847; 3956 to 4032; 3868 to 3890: -0.13 angstrom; 124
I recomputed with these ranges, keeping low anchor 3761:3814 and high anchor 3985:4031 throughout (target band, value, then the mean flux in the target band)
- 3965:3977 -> 6.35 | 70.3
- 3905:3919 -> 0.80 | 134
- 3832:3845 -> 3.95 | 93.3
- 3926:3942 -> 9.14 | 62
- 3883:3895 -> 2.47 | 111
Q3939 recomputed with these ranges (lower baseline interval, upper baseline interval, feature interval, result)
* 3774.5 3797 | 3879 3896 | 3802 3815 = -0.8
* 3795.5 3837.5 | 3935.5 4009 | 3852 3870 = -3.3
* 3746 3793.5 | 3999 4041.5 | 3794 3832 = 2.5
